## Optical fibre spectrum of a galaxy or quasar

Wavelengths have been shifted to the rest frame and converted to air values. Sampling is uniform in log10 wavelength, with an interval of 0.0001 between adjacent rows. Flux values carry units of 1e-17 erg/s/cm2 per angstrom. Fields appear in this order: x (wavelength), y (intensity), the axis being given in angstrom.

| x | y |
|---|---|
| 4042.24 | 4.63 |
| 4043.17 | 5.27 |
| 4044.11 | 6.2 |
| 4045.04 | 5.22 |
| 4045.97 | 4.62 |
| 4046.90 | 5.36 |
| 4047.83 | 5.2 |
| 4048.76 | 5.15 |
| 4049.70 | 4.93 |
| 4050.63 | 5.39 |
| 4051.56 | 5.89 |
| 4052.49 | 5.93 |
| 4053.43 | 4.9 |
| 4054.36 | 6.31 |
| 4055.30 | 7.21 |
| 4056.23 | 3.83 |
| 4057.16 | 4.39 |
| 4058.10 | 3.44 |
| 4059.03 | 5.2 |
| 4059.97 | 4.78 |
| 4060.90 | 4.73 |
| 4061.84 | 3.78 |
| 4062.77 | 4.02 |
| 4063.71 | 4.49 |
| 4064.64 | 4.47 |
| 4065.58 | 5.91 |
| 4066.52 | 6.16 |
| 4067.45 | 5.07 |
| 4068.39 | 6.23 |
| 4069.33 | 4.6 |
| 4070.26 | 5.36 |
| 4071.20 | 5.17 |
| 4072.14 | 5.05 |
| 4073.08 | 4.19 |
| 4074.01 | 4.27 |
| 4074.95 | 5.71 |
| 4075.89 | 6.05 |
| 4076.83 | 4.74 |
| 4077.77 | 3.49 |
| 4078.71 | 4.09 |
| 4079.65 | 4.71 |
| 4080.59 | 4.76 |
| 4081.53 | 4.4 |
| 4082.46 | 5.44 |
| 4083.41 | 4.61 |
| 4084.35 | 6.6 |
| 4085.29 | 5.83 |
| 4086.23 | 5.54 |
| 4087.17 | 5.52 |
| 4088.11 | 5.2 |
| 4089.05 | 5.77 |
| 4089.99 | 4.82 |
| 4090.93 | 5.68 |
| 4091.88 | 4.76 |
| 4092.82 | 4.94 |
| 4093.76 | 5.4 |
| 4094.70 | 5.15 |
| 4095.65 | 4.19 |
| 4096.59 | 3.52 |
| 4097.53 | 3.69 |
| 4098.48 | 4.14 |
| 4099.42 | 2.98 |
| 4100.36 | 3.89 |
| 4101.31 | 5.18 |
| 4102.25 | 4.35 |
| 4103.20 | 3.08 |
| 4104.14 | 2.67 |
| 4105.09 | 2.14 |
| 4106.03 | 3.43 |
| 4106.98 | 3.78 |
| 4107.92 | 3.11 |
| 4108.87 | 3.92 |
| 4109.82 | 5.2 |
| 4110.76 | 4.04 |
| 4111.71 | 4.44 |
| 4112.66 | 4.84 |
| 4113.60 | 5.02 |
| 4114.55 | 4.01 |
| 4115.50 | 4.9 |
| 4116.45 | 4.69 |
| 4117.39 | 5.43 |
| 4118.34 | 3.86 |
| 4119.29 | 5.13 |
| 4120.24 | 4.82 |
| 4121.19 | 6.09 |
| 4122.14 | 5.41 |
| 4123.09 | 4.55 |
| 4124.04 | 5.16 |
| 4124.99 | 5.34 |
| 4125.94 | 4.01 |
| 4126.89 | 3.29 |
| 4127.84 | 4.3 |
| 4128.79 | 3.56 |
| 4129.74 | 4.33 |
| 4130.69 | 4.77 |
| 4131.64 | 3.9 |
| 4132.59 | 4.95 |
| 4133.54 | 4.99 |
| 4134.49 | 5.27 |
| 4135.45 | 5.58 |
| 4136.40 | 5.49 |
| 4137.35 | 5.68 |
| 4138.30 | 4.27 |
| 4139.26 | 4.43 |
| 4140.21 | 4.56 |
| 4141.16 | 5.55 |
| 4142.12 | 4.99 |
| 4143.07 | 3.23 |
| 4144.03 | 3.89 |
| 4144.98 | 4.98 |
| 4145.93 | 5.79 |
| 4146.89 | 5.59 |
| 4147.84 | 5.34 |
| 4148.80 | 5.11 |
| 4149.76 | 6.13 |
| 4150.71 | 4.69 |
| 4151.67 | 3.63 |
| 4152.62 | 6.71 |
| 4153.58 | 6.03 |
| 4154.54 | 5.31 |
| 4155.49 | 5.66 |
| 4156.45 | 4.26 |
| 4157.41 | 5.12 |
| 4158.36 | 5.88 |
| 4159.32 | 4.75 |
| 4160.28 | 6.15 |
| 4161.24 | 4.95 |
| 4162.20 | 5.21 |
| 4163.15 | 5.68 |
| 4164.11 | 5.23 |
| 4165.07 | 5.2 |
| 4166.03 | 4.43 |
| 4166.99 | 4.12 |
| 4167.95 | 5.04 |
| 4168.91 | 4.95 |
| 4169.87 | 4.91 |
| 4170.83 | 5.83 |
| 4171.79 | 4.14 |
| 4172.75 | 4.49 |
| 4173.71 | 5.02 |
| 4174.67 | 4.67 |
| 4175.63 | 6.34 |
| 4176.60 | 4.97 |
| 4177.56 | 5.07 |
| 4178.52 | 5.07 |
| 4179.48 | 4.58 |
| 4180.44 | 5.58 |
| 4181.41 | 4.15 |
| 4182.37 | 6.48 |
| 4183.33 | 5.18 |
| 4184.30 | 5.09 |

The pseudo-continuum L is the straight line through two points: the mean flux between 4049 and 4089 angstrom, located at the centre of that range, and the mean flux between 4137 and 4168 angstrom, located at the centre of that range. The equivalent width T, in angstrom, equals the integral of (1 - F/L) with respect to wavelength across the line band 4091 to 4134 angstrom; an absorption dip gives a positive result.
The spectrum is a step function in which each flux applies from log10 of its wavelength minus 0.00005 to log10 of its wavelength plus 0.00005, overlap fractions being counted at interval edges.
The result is 6.08 angstrom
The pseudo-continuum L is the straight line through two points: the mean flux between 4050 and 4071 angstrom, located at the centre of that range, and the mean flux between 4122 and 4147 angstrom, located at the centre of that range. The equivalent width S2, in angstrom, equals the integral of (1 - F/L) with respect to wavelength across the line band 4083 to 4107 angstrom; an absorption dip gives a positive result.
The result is 2.04 angstrom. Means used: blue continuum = 5.1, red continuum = 4.71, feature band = 4.51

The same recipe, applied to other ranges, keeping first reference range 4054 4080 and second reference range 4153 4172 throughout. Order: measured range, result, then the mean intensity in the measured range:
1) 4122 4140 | 1.40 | 4.68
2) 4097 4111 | 3.65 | 3.7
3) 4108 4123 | 0.89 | 4.73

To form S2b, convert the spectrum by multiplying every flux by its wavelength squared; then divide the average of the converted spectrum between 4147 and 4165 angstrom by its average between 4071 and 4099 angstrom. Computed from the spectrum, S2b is 1.1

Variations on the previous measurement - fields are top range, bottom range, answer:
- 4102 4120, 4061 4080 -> 0.86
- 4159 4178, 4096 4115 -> 1.35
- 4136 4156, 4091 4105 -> 1.26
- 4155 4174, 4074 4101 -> 1.09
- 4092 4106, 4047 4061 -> 0.78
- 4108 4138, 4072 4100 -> 0.99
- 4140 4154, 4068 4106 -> 1.12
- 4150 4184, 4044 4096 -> 1.06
